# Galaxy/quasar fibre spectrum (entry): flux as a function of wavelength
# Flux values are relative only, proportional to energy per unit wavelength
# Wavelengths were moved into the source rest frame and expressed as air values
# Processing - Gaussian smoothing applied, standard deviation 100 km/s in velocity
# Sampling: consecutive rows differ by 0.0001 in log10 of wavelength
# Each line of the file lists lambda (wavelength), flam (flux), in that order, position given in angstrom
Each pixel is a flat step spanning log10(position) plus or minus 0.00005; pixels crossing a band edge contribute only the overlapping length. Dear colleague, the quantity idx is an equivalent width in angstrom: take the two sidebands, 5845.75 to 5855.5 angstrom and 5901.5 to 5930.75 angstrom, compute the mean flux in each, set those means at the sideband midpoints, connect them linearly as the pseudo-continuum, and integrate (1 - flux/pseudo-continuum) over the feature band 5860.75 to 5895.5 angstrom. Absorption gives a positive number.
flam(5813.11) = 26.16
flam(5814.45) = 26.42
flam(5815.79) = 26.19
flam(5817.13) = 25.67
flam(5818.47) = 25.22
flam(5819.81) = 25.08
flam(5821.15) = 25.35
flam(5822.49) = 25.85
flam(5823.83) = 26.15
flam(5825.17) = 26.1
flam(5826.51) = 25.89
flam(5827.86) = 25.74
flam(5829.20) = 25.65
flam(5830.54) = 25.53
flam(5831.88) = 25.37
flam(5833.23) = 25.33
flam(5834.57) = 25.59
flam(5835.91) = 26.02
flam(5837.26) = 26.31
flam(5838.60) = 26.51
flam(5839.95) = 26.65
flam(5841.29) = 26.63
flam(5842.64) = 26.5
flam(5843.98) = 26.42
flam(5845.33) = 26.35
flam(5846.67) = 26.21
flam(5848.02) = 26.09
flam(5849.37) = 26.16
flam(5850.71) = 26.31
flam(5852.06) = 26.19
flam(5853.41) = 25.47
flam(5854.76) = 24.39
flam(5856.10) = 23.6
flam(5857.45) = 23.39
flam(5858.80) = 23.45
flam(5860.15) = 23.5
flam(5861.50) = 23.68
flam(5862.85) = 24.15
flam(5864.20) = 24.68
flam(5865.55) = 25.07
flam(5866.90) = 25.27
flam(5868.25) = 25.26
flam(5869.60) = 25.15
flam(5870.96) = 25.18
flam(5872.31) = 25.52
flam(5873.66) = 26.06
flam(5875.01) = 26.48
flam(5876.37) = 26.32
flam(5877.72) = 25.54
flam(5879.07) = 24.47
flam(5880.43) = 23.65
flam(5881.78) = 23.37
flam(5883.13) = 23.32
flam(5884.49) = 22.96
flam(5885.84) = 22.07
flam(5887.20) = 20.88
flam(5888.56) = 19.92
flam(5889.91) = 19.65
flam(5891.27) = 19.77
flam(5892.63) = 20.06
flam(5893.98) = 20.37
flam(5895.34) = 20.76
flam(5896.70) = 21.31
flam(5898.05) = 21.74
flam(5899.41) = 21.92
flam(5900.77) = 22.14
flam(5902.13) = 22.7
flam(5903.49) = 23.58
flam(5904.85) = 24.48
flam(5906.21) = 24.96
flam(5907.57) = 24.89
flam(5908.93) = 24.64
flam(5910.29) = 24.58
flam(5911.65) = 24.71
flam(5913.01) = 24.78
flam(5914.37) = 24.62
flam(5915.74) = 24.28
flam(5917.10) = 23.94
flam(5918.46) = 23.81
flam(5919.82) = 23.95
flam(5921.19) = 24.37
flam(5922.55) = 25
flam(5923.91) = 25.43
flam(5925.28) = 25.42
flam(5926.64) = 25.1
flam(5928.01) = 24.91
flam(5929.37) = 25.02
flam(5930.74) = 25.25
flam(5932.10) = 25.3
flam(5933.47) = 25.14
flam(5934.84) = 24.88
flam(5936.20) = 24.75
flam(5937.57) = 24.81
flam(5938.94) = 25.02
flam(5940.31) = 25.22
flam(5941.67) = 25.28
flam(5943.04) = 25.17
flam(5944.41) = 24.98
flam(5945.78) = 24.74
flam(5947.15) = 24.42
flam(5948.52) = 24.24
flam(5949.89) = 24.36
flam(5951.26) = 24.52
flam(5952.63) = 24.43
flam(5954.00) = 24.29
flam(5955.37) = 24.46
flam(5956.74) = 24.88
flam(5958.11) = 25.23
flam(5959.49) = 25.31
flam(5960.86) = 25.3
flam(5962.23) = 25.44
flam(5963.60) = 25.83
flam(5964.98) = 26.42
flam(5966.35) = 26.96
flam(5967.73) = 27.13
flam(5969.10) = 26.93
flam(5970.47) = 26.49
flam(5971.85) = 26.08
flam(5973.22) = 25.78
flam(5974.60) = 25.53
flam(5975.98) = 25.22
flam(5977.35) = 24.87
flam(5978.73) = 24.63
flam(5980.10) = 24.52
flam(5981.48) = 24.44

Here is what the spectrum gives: 2.52 angstrom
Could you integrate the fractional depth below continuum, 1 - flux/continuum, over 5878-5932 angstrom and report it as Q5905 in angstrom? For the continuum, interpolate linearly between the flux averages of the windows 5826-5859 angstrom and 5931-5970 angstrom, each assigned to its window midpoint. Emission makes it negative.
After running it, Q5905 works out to 4.4 angstrom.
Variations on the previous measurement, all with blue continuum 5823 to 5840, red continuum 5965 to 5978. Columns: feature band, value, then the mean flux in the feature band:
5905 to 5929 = 1.3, 24.7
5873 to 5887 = 0.9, 24.3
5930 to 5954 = 1.1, 24.8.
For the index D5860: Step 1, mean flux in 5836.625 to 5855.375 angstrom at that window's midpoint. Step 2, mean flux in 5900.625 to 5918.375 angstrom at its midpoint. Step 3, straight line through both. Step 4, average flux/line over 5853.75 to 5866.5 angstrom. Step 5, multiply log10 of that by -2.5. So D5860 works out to 0.07 mag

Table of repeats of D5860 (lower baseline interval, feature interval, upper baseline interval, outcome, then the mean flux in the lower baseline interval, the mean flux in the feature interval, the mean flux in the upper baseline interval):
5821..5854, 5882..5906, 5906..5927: 0.15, 26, 21.7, 24.6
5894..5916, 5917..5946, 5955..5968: -0.02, 23.4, 24.9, 25.7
